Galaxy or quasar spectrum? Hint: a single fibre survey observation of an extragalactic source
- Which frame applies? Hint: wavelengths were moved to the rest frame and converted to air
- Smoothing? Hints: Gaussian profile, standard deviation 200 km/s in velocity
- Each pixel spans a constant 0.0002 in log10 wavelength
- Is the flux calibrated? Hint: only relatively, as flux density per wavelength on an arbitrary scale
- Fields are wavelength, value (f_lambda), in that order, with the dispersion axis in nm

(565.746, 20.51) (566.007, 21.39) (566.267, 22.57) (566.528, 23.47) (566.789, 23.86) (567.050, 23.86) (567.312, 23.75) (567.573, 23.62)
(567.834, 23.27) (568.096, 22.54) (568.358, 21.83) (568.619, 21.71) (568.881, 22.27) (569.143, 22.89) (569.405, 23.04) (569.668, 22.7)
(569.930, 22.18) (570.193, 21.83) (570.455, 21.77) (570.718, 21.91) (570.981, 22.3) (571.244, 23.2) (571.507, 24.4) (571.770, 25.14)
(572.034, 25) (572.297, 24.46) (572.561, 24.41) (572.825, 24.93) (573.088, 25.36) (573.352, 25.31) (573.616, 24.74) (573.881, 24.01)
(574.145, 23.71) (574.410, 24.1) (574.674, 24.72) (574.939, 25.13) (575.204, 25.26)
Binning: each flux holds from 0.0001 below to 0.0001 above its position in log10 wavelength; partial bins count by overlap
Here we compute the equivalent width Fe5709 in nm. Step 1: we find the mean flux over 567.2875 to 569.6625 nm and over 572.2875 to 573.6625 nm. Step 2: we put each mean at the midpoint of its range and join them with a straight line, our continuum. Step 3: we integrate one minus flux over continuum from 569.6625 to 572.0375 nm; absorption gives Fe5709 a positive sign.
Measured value 0.09 nm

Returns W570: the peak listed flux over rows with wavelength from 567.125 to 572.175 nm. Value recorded 25.14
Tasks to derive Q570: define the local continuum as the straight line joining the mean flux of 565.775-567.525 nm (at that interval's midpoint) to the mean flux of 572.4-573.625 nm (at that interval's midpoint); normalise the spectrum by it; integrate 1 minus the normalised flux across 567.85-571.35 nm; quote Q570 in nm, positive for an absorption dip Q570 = 0.230 nm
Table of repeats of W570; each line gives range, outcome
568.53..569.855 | 23.04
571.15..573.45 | 25.36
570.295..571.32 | 23.2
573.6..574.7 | 24.74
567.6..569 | 23.27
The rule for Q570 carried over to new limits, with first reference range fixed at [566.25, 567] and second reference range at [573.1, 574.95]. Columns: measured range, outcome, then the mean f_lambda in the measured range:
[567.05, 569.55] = 0.09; 22.8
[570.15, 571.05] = 0.08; 21.9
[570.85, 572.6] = 0.01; 24.1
